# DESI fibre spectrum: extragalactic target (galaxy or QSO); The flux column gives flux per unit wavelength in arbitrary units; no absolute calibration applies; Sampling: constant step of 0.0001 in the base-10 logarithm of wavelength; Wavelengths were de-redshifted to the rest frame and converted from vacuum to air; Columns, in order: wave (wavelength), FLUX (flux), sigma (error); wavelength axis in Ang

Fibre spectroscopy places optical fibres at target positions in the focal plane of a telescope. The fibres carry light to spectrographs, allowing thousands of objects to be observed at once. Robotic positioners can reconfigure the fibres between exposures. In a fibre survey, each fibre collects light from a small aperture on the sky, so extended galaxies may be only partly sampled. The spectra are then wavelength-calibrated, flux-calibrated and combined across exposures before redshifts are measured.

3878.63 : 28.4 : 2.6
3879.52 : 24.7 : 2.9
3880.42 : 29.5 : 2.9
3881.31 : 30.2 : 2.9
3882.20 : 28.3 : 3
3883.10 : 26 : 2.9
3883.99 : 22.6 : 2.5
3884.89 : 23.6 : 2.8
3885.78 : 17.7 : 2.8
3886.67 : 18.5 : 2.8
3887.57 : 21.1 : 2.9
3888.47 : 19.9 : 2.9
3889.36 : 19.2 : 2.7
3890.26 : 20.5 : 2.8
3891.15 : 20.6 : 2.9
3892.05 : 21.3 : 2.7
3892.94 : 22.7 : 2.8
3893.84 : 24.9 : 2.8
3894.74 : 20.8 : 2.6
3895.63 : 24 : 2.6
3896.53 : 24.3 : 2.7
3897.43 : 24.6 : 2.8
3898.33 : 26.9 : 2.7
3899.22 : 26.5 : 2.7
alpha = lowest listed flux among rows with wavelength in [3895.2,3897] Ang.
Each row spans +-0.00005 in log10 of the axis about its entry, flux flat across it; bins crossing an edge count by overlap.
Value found 24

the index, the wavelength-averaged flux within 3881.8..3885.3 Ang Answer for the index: 25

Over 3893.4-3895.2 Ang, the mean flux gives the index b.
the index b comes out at 22.9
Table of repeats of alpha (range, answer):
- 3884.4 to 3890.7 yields 17.7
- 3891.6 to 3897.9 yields 20.8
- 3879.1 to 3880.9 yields 24.7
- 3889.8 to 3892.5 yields 20.5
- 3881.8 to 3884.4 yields 22.6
